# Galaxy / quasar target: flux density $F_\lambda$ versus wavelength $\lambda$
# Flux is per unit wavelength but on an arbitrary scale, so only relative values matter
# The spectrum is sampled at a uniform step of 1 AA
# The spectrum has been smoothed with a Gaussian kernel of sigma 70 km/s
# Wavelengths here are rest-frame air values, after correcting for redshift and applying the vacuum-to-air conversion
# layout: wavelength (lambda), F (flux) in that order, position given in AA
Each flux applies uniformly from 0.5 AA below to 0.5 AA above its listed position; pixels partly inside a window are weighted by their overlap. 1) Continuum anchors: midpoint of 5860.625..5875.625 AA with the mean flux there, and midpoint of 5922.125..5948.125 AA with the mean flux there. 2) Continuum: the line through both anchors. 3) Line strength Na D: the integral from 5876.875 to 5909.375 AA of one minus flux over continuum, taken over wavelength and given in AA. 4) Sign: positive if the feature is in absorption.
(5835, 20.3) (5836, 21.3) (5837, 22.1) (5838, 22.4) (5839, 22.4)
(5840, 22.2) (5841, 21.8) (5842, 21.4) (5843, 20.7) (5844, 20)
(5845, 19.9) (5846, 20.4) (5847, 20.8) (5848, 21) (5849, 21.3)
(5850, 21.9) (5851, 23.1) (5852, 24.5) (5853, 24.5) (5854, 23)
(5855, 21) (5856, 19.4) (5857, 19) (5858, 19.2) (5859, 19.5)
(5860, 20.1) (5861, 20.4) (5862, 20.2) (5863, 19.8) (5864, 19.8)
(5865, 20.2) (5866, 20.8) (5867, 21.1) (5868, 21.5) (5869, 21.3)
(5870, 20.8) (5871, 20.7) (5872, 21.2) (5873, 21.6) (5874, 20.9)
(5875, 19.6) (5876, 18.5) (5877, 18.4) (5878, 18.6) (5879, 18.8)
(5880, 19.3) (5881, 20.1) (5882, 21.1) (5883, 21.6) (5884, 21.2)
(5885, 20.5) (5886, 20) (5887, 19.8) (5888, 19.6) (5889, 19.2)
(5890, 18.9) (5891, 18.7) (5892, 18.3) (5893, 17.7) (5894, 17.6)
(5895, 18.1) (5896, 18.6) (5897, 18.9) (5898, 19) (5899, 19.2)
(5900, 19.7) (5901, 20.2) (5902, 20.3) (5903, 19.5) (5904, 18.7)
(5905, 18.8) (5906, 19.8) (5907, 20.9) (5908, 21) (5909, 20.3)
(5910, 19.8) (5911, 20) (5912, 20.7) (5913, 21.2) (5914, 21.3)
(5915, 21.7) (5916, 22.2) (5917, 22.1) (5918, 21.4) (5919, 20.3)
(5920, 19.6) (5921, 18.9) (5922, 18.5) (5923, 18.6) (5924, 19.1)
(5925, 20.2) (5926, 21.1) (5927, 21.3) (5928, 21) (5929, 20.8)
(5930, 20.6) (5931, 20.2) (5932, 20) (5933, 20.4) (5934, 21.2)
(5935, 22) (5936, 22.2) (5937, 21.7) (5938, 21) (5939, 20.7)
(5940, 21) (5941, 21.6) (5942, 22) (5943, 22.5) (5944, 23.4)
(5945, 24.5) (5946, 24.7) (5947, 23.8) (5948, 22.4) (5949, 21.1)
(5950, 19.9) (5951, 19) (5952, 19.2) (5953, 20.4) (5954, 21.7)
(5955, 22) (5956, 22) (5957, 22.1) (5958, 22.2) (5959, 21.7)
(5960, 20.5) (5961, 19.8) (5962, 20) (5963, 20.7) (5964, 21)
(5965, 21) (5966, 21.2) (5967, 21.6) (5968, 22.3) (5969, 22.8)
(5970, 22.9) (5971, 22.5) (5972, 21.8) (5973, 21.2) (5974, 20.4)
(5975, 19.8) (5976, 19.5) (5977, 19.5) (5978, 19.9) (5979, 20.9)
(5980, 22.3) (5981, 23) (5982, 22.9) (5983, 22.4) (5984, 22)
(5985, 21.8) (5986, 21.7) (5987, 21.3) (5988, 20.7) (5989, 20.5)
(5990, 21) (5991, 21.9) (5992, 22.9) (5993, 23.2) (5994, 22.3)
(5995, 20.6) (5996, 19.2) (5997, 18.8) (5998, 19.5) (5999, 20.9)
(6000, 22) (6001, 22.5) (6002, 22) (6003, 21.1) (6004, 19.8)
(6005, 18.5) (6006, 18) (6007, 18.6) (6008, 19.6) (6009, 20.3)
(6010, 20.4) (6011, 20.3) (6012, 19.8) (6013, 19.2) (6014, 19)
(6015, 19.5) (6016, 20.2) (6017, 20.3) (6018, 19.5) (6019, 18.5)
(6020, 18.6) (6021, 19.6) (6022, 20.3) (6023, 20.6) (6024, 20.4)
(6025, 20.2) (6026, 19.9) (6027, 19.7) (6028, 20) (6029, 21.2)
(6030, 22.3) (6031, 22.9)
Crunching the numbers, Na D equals 2.25 AA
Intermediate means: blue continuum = 20.6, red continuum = 21.4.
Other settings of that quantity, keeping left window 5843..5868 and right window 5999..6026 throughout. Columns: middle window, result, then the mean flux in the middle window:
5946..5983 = -1.9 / 21.3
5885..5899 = 1.2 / 18.9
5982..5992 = -0.7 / 21.6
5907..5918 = -0.3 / 21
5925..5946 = -1.1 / 21.5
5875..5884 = 0.5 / 19.6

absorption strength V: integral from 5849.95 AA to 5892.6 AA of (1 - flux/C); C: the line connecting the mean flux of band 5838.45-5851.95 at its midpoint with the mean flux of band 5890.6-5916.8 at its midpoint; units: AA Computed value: 0.6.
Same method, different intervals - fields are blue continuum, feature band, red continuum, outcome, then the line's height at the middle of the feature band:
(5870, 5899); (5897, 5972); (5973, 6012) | -3.0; 20.1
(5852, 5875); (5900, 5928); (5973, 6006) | 0.8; 20.9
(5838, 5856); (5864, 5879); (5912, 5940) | 0.8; 21.4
